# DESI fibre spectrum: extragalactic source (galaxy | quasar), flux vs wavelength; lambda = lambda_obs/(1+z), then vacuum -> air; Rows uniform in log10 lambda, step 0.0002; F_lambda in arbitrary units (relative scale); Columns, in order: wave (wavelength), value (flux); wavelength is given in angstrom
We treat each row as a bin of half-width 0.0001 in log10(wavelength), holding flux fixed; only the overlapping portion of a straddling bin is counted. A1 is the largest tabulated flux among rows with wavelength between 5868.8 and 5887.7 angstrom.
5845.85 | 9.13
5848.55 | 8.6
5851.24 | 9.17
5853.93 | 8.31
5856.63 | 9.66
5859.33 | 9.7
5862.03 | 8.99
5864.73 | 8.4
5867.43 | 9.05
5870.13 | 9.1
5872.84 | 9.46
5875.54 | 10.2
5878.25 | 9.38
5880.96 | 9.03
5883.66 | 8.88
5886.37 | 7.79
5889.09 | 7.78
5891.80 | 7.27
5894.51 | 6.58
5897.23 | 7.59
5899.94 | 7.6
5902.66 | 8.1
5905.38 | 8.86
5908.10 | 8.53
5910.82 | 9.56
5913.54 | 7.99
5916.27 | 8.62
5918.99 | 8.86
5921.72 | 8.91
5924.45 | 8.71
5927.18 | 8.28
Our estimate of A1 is 10.2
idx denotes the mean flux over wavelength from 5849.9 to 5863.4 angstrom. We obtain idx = 9.16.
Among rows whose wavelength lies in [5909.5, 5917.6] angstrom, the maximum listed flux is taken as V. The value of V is 9.56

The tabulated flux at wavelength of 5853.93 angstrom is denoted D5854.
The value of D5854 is 8.31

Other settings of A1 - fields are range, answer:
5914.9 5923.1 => 8.91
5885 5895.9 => 7.79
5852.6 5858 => 9.66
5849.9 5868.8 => 9.7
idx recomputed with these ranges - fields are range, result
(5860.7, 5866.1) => 8.7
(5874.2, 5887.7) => 9.06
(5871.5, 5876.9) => 9.83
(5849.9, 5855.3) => 8.75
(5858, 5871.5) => 9.05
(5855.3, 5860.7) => 9.67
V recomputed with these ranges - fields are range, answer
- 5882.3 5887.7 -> 8.88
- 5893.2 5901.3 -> 7.6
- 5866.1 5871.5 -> 9.1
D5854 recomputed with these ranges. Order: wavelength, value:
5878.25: 9.38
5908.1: 8.53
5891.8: 7.27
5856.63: 9.66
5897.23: 7.59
